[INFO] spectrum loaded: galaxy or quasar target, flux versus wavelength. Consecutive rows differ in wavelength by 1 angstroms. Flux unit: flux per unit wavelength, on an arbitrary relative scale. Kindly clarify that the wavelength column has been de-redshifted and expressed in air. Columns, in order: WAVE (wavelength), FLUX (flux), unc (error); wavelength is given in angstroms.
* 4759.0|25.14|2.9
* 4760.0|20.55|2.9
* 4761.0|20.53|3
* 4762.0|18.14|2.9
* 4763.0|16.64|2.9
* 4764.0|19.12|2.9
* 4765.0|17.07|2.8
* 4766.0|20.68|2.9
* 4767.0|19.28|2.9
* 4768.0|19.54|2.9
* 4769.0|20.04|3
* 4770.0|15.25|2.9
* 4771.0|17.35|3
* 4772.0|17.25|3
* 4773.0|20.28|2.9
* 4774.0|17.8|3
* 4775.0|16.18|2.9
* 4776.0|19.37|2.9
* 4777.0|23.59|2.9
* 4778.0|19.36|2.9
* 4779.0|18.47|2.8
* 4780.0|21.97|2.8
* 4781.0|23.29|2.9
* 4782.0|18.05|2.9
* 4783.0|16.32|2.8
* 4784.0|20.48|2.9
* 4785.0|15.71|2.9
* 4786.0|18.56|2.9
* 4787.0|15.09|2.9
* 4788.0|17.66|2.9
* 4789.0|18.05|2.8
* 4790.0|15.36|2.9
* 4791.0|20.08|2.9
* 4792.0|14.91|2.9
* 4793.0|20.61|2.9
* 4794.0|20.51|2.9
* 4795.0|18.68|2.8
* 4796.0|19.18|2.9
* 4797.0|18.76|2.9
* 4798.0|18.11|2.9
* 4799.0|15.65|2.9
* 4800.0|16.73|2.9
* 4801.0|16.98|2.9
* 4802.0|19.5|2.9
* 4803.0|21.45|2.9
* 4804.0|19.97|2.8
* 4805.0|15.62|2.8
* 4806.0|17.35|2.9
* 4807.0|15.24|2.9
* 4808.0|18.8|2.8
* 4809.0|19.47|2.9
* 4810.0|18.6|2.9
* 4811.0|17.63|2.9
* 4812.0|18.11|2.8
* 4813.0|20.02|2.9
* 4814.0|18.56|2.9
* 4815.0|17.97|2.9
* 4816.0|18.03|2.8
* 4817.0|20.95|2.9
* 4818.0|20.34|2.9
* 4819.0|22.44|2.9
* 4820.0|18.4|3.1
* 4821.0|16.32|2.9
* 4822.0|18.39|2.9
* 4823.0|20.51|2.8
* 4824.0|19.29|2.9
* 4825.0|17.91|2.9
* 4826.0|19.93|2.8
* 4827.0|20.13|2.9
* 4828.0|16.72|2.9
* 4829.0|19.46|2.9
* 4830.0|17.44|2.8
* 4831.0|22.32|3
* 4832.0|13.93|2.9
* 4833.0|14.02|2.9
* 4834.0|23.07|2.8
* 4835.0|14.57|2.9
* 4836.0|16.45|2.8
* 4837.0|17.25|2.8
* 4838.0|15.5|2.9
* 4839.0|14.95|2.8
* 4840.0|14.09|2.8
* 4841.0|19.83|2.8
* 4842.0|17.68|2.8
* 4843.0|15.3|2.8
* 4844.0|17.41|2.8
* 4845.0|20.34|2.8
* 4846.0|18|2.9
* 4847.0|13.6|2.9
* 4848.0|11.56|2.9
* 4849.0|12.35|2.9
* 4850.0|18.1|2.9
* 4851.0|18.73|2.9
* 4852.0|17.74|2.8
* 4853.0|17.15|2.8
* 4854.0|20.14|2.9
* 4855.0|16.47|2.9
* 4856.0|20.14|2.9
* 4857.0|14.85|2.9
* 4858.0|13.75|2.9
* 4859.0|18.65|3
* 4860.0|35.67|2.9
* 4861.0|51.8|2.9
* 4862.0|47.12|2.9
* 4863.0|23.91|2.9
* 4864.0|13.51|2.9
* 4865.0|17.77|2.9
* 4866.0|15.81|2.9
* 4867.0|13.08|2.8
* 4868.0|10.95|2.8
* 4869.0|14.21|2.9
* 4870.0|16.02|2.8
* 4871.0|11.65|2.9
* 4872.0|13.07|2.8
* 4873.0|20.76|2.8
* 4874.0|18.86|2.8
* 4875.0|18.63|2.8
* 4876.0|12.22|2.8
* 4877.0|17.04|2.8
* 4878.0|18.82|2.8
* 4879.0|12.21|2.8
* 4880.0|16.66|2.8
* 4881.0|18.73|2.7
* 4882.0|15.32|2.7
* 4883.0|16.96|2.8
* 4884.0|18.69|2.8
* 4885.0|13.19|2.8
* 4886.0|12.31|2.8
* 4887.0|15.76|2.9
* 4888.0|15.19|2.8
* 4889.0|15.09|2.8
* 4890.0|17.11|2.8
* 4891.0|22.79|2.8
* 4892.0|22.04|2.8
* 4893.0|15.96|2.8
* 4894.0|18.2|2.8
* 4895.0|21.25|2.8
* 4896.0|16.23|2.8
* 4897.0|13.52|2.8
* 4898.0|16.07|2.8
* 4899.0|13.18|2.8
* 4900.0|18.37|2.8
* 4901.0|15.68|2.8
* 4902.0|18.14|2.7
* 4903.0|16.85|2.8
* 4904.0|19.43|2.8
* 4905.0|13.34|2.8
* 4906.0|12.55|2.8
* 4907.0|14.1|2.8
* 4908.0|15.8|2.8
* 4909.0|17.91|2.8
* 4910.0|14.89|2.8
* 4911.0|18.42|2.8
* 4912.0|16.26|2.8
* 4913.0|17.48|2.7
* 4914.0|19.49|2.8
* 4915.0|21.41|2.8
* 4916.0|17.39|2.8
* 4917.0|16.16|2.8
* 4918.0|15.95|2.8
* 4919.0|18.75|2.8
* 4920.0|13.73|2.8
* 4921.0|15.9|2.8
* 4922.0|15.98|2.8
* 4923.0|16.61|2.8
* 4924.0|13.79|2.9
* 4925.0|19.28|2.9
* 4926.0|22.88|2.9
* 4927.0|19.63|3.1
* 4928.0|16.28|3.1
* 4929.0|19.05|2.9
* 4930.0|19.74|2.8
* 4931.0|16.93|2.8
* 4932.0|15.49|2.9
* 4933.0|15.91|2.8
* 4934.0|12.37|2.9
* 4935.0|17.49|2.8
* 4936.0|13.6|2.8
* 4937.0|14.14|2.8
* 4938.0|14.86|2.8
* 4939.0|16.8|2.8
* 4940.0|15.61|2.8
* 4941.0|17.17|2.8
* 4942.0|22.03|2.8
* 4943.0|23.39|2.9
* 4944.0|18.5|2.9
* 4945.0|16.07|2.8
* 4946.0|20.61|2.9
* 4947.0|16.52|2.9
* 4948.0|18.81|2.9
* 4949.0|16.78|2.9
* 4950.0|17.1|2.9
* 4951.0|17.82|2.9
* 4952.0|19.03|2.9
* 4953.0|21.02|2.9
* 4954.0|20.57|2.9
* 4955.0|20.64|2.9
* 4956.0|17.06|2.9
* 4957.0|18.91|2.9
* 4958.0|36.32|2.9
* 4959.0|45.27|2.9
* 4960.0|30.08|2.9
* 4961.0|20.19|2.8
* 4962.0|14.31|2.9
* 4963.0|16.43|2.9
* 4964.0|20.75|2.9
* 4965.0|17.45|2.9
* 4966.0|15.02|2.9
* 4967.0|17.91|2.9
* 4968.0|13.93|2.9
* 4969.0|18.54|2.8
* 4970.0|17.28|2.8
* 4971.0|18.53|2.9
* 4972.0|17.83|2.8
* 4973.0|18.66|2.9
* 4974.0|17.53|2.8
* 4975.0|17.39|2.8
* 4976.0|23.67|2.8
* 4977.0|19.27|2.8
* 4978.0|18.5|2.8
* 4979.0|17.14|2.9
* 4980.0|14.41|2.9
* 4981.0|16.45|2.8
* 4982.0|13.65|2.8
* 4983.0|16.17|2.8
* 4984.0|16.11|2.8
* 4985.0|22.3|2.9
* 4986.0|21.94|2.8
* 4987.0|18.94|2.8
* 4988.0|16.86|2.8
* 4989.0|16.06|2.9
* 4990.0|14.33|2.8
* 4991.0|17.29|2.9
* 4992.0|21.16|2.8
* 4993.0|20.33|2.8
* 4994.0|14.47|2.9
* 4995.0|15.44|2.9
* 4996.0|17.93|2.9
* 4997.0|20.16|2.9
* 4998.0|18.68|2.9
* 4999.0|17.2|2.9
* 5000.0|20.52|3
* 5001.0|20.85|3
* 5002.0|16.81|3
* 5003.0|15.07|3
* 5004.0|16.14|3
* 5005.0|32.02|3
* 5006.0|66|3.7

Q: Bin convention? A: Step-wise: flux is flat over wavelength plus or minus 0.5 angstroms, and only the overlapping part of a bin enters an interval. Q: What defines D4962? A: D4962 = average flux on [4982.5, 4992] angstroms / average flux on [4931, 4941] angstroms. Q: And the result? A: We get 1.2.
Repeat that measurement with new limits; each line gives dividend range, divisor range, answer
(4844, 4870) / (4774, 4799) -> 1.06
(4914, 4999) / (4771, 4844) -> 1.00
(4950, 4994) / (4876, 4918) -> 1.16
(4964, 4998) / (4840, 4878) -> 0.95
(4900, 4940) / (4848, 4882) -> 0.89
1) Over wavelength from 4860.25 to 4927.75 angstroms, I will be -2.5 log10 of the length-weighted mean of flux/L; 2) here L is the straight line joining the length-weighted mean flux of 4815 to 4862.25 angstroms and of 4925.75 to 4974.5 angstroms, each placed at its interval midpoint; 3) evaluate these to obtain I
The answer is 0.08 mag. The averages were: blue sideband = 19.2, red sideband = 18.9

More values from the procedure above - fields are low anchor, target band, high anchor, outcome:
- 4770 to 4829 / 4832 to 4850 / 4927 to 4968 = 0.15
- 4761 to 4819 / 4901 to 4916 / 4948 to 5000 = 0.12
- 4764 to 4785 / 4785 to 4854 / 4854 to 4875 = 0.11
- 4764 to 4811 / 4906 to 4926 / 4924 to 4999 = 0.10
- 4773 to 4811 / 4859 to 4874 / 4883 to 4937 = -0.24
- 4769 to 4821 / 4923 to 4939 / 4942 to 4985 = 0.15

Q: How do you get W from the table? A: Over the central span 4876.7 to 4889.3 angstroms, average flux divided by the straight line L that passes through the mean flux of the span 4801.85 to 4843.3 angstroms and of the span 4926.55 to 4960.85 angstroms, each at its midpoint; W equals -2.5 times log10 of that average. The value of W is 0.19 mag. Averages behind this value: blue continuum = 18.2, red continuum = 19.5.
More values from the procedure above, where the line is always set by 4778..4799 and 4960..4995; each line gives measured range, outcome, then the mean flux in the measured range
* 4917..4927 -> 0.06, 17.1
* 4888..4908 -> 0.08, 16.8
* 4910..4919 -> 0.02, 17.7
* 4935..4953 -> 0.02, 17.7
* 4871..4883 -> 0.11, 16.4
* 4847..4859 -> 0.11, 16.4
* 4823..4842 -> 0.04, 17.7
